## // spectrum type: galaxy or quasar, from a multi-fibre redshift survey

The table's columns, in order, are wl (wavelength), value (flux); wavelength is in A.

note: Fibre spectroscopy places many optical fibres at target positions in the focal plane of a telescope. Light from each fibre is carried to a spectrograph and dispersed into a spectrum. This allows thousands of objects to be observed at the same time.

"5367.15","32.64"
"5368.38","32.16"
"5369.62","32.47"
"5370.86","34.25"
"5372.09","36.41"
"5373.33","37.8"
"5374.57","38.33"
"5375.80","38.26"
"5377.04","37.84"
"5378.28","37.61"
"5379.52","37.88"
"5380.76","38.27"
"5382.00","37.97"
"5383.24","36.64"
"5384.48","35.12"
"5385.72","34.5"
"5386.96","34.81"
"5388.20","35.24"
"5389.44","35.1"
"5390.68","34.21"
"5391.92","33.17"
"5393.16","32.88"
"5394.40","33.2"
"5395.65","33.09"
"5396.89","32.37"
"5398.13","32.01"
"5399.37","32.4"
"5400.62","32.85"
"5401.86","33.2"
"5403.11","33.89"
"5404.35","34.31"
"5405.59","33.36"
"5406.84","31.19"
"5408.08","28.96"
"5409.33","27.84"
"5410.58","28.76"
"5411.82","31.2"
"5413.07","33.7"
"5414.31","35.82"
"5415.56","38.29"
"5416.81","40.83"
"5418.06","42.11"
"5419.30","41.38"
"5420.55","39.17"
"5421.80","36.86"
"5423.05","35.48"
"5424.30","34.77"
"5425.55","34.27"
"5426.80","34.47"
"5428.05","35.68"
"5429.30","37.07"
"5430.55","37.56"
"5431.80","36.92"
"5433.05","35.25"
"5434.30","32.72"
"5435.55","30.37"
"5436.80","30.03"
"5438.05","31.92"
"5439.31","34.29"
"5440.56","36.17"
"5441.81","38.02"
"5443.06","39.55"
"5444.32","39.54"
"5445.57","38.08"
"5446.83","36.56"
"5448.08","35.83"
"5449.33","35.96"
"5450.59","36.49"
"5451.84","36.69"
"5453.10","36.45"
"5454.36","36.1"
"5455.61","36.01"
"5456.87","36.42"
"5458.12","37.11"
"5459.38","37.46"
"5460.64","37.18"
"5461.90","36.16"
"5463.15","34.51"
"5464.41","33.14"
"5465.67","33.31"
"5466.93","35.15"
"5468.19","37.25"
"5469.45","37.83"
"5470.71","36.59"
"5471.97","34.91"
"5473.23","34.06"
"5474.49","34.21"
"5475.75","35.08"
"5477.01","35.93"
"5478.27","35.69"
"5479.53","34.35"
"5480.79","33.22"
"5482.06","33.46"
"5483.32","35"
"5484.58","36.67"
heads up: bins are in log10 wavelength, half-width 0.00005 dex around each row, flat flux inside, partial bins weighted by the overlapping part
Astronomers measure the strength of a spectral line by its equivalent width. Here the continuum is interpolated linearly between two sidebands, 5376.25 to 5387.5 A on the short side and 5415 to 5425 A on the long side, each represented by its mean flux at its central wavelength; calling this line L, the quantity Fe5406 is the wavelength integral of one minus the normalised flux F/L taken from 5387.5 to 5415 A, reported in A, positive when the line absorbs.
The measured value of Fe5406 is 3.63 A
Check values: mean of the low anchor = 36.7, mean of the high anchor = 38.6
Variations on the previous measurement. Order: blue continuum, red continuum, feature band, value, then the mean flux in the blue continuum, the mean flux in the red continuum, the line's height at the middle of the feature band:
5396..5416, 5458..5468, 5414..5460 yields -3.2 A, 32.5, 35.5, 34.1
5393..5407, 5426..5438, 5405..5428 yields -0.9 A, 32.9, 34.3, 33.7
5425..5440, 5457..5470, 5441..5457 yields -0.9 A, 34.2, 35.9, 35.1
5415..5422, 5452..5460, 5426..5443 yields 1.6 A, 40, 36.6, 38.5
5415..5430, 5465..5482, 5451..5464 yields -0.2 A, 37.5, 35.1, 35.9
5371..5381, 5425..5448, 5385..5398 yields 1.2 A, 37.6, 35.5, 37.1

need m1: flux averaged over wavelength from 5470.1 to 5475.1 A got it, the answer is 34.9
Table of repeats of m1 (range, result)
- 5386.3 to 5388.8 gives 35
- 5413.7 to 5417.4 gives 38.2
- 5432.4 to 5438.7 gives 32.1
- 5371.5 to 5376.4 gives 37.7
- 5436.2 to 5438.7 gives 30.9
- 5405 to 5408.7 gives 31.2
